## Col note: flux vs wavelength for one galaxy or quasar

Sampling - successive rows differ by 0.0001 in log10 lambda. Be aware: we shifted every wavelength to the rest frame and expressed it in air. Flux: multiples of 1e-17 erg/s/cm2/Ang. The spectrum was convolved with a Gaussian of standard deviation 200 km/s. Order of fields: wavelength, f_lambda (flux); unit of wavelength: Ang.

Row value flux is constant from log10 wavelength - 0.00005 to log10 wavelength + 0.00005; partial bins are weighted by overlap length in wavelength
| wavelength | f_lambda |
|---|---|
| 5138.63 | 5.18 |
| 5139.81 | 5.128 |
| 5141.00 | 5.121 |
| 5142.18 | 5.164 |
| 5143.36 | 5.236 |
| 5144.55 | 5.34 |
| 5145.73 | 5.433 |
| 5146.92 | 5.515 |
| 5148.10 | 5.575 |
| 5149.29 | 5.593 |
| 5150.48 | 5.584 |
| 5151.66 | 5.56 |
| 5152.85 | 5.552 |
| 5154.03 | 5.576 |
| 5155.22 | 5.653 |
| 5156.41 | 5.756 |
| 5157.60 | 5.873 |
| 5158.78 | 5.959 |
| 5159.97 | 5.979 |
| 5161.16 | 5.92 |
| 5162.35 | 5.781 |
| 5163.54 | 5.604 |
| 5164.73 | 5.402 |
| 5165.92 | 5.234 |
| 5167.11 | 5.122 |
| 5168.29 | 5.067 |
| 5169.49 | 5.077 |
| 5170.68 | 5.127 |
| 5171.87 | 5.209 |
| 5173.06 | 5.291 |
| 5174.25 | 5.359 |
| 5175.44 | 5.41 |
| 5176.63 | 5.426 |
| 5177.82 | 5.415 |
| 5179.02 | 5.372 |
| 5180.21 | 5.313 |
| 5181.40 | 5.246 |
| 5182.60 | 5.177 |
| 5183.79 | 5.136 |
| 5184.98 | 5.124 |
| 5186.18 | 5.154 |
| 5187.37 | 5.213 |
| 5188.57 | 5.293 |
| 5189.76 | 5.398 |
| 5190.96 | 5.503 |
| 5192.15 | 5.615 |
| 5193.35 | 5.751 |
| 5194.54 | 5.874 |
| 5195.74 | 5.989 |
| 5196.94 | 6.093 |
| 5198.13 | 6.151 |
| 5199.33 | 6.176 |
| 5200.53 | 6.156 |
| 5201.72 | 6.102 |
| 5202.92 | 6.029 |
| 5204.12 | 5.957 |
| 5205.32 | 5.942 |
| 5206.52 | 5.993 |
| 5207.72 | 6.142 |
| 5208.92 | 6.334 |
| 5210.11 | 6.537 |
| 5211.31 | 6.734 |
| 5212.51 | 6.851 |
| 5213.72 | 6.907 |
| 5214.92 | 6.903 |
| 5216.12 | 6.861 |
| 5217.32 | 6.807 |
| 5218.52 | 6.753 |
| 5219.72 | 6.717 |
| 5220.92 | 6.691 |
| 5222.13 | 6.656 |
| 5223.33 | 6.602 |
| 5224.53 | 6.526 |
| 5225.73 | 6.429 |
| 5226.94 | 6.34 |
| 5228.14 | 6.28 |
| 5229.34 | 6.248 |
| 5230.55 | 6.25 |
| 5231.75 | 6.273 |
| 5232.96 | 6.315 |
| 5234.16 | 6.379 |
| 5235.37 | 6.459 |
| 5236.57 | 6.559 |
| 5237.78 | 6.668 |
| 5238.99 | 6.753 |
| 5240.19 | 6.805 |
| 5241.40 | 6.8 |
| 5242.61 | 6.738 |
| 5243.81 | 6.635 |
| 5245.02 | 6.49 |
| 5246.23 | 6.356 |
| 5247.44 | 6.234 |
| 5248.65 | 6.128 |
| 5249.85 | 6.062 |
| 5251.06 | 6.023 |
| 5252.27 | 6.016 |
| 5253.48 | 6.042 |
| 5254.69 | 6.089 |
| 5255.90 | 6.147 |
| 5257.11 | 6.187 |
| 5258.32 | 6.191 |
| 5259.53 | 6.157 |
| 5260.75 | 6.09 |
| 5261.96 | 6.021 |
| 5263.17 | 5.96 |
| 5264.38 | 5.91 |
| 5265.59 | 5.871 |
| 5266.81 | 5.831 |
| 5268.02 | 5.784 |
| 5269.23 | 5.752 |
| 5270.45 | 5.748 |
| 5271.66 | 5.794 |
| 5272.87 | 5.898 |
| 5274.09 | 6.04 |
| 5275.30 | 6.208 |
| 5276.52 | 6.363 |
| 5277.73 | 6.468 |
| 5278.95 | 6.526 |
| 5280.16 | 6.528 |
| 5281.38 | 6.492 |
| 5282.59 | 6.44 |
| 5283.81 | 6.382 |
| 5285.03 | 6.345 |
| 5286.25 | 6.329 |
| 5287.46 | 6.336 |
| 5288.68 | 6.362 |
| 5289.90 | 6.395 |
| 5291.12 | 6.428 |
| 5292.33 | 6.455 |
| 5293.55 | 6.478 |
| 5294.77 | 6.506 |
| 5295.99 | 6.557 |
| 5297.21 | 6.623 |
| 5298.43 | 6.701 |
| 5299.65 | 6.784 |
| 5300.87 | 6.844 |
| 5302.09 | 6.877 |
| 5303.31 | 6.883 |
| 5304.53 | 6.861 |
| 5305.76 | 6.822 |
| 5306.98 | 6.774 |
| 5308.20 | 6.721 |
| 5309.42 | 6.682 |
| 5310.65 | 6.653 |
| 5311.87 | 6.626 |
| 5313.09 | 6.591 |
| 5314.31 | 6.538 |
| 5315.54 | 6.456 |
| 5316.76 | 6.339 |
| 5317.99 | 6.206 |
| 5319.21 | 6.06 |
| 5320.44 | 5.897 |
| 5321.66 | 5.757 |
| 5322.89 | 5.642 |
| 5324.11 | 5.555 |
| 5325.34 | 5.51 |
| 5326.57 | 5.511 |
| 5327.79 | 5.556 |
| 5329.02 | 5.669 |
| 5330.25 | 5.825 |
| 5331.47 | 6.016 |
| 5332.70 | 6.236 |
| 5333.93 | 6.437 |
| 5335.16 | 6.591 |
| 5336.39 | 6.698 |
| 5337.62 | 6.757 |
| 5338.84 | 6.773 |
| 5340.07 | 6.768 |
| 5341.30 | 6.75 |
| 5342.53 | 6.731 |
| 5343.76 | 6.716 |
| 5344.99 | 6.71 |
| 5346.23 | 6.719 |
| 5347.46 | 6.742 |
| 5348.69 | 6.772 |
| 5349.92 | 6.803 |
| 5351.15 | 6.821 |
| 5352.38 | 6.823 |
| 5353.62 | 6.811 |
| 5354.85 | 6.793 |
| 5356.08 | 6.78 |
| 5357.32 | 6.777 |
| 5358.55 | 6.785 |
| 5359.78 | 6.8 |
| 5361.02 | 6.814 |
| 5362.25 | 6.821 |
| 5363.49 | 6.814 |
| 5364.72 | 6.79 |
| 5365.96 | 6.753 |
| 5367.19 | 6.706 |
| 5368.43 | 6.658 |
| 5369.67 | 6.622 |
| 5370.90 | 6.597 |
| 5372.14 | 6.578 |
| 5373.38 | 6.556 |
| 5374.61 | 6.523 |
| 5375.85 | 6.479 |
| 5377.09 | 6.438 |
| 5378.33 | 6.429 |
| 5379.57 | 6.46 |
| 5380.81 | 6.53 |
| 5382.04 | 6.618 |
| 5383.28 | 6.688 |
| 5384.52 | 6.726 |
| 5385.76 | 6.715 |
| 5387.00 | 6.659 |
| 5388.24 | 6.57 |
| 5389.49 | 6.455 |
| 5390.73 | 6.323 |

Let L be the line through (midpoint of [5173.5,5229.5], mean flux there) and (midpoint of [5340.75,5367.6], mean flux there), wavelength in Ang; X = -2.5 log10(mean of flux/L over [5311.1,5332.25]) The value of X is 0.11 mag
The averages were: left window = 6.01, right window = 6.77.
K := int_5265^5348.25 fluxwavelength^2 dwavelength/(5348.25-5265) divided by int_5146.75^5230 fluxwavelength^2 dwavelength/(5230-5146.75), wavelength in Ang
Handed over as 1.13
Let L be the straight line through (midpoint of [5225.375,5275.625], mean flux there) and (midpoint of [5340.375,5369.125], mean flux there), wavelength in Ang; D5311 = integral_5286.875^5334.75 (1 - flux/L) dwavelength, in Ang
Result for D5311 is 1.4 Ang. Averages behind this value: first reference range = 6.21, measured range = 6.34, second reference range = 6.77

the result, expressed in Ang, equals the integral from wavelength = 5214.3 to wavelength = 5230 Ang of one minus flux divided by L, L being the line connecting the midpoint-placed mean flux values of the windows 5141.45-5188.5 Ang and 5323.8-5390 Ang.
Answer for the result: -2.3 Ang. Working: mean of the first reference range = 5.42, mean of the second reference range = 6.55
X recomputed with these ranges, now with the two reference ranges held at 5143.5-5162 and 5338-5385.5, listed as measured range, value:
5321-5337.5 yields 0.10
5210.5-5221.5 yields -0.14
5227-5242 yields -0.07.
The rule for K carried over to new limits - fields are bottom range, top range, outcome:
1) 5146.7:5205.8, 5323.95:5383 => 1.26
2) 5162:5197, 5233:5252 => 1.23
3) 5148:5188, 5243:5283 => 1.17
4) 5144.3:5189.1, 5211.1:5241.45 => 1.24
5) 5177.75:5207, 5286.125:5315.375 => 1.22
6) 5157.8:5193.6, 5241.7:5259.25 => 1.19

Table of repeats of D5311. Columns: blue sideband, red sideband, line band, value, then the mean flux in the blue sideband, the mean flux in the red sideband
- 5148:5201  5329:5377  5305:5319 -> -0.40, 5.53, 6.65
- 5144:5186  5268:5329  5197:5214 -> -1.65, 5.45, 6.32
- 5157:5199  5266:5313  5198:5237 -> -4.11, 5.48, 6.43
